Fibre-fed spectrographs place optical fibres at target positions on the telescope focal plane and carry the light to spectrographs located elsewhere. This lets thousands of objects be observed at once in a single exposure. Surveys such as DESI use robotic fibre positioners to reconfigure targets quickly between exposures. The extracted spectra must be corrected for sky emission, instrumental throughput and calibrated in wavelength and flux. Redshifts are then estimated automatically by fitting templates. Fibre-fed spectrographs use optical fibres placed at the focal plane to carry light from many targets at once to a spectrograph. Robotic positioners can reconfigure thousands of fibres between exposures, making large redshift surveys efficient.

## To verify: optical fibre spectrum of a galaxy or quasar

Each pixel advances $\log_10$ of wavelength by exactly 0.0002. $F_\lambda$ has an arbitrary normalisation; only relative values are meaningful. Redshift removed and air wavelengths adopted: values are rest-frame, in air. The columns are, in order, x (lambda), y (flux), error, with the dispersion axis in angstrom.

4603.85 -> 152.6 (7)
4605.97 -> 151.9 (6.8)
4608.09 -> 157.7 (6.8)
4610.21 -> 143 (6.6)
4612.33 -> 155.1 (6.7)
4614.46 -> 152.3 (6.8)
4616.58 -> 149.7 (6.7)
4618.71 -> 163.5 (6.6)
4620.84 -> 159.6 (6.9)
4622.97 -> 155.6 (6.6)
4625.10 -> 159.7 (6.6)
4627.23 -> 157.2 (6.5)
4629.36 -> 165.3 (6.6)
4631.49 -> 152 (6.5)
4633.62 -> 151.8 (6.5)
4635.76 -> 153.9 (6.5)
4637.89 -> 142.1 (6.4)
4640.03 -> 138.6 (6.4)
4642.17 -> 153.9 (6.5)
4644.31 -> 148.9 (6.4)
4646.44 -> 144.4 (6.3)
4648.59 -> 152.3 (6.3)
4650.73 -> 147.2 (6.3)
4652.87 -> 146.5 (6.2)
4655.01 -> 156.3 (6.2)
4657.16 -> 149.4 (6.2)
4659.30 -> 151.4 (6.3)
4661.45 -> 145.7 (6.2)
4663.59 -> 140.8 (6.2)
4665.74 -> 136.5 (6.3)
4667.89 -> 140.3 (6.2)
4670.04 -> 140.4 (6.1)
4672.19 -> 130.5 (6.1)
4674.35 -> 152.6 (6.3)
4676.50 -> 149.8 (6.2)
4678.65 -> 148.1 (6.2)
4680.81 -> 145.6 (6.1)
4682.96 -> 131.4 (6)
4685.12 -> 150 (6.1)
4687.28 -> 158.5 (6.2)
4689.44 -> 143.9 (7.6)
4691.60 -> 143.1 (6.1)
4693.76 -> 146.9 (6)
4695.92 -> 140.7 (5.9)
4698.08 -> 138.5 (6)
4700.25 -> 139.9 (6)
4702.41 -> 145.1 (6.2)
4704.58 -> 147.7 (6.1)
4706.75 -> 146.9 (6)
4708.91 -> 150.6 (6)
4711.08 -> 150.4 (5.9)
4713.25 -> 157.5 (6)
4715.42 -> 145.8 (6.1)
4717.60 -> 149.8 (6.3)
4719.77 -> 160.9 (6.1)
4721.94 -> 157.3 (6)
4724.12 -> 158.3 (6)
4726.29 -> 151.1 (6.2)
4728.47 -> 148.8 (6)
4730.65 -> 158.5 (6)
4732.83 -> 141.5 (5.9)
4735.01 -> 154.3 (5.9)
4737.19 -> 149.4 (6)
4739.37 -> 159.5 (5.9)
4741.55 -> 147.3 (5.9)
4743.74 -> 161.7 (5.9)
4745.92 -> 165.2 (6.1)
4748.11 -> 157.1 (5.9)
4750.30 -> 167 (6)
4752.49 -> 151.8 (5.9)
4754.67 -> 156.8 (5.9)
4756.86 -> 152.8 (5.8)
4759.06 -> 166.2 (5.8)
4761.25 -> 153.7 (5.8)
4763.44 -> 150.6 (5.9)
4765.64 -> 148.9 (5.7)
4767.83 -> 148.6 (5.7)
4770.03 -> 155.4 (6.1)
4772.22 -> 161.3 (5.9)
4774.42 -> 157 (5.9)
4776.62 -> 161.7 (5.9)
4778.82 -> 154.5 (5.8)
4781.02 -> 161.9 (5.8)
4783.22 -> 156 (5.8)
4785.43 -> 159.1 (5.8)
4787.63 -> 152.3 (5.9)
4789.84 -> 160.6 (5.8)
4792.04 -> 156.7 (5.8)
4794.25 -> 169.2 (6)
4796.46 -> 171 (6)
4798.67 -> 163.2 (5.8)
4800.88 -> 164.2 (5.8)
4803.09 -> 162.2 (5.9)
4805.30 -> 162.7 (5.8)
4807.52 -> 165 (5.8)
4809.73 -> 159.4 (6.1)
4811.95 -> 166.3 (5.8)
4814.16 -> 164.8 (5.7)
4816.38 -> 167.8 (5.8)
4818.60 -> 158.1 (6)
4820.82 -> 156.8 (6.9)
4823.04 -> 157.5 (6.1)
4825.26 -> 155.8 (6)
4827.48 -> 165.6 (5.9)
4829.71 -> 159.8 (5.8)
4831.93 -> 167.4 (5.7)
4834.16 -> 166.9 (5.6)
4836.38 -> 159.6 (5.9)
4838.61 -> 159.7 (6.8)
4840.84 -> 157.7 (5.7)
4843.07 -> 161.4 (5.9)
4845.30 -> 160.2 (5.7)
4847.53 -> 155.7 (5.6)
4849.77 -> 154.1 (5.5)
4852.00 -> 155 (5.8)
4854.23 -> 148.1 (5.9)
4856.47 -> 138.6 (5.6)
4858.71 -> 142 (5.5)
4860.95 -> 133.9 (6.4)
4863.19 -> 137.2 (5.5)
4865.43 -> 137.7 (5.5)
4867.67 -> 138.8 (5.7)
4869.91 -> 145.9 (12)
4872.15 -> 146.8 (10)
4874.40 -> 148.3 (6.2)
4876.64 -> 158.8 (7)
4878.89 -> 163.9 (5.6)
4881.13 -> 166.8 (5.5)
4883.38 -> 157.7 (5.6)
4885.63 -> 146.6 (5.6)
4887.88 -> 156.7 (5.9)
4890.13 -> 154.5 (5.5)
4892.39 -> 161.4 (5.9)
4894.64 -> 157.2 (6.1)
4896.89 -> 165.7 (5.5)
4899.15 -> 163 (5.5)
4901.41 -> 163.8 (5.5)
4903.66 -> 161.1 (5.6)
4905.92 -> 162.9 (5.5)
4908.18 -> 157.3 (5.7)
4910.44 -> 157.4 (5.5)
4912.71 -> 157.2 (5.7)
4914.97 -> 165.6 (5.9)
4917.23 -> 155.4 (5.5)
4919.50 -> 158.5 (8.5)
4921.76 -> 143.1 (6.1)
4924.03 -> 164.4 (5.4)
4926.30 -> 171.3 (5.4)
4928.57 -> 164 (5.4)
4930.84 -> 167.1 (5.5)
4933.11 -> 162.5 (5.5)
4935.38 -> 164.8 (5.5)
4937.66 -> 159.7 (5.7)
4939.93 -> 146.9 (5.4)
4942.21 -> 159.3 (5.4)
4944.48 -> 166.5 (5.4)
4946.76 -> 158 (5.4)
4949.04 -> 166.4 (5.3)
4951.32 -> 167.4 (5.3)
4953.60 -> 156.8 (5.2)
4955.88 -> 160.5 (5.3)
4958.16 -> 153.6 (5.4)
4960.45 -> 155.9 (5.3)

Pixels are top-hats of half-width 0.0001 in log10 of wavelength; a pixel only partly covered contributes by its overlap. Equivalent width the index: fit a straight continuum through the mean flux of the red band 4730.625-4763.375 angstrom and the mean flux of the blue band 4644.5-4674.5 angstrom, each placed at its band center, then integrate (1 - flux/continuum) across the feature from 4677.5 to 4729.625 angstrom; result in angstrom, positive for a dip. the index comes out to 0.8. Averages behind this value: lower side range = 145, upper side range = 156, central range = 148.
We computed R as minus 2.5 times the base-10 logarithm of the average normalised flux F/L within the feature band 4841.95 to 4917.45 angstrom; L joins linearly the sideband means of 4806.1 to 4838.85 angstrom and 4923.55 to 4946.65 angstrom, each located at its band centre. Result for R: 0.06 mag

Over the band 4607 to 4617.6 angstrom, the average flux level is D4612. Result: 152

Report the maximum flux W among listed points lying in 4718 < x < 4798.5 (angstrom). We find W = 171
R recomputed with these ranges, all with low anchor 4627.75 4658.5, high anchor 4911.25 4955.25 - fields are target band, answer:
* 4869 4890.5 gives 0.03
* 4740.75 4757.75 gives -0.02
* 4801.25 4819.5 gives -0.05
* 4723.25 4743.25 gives 0.01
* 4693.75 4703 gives 0.08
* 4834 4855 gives 0.00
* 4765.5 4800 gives -0.02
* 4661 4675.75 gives 0.08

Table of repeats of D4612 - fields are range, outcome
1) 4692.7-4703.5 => 142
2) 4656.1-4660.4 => 150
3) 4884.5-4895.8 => 155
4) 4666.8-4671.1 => 140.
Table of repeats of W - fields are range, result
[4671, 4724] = 160.9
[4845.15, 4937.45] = 171.3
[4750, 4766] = 167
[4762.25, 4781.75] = 161.9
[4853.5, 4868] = 148.1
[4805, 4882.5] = 167.8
